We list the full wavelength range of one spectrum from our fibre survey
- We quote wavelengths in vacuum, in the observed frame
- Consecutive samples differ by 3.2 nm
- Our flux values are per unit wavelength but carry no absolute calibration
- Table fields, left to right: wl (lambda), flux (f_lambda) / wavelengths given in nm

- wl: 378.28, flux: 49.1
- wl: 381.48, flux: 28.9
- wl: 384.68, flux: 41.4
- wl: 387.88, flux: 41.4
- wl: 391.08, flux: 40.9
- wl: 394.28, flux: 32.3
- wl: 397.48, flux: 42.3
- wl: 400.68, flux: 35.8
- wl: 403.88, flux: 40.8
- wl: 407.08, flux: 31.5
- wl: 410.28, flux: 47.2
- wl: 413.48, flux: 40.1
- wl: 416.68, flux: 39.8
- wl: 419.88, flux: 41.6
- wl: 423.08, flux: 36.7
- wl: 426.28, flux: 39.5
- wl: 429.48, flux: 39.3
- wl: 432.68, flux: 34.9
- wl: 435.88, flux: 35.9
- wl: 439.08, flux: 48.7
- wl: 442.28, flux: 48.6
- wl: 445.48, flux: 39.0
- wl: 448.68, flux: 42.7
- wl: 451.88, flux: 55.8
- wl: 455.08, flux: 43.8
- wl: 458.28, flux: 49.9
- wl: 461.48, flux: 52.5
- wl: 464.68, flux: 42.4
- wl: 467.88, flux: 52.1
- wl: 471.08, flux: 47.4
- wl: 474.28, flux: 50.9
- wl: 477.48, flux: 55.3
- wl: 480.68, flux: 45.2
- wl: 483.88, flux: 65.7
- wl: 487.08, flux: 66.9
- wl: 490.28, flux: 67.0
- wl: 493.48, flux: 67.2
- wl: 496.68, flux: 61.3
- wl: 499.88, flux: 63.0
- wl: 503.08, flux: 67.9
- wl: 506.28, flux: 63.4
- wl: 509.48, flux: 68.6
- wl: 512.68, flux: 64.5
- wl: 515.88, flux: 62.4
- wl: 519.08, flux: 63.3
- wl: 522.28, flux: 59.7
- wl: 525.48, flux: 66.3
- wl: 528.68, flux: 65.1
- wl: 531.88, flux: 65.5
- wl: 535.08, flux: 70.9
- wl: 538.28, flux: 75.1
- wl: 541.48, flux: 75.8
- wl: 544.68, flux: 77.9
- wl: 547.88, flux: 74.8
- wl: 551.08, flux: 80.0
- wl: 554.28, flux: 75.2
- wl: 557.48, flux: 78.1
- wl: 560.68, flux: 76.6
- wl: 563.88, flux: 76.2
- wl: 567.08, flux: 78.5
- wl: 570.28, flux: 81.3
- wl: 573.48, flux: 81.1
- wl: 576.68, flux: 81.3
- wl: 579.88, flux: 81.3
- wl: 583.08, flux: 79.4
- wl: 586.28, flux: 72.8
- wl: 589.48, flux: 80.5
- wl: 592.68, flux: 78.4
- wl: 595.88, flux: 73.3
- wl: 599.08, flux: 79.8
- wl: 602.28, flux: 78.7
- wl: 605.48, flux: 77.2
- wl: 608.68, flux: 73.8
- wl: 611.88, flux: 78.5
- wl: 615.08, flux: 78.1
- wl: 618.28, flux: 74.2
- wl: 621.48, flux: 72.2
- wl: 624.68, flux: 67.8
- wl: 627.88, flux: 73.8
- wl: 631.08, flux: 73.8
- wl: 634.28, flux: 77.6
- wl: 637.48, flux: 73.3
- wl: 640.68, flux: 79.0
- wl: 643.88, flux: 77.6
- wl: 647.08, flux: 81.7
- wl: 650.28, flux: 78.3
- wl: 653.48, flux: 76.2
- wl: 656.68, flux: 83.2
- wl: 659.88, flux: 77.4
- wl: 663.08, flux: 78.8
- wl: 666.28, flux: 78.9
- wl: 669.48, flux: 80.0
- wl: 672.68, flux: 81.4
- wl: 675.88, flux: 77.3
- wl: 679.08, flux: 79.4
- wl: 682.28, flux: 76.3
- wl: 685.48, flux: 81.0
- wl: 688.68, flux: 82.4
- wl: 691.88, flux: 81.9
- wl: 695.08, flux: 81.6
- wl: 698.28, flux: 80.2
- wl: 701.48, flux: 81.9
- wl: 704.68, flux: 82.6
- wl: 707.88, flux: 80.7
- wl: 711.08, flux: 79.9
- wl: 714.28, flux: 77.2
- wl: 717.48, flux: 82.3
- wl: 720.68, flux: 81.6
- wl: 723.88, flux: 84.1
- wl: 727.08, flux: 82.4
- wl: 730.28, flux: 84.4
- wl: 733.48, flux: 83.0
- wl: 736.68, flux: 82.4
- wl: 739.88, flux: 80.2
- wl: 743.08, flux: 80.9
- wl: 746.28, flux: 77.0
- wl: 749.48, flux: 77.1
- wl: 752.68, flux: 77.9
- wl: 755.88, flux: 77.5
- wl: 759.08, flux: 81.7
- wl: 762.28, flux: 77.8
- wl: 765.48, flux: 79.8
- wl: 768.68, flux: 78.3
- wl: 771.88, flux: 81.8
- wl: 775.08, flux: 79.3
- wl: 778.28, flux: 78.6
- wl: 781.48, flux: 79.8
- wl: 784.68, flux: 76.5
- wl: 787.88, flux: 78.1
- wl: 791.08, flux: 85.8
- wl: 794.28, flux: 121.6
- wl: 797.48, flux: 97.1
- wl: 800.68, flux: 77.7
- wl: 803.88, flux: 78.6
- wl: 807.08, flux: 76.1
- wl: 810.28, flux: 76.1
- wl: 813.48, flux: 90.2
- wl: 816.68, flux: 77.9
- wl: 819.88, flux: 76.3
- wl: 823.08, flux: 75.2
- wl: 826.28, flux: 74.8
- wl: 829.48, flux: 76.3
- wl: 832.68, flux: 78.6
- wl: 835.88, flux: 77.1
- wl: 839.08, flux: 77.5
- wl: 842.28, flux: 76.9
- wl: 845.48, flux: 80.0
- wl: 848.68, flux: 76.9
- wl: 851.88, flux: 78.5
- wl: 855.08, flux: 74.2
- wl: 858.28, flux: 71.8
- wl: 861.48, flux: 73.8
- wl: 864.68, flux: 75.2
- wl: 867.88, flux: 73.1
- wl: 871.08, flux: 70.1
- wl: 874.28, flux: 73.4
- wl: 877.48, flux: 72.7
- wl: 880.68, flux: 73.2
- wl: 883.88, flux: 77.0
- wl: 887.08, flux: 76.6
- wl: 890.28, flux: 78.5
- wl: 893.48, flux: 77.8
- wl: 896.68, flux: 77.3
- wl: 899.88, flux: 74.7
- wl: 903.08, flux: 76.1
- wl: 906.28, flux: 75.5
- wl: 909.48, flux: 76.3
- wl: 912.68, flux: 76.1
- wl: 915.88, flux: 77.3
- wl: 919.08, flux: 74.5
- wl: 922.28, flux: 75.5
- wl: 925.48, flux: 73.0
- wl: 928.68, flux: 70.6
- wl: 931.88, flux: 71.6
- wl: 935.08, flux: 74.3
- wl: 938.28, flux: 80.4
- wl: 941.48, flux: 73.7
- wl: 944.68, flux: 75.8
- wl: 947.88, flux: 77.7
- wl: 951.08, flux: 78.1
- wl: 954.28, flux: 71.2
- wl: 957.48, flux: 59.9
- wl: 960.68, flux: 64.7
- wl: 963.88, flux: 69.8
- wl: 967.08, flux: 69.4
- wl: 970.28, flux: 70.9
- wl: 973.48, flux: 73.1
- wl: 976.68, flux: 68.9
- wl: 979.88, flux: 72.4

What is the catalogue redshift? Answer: 0.210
